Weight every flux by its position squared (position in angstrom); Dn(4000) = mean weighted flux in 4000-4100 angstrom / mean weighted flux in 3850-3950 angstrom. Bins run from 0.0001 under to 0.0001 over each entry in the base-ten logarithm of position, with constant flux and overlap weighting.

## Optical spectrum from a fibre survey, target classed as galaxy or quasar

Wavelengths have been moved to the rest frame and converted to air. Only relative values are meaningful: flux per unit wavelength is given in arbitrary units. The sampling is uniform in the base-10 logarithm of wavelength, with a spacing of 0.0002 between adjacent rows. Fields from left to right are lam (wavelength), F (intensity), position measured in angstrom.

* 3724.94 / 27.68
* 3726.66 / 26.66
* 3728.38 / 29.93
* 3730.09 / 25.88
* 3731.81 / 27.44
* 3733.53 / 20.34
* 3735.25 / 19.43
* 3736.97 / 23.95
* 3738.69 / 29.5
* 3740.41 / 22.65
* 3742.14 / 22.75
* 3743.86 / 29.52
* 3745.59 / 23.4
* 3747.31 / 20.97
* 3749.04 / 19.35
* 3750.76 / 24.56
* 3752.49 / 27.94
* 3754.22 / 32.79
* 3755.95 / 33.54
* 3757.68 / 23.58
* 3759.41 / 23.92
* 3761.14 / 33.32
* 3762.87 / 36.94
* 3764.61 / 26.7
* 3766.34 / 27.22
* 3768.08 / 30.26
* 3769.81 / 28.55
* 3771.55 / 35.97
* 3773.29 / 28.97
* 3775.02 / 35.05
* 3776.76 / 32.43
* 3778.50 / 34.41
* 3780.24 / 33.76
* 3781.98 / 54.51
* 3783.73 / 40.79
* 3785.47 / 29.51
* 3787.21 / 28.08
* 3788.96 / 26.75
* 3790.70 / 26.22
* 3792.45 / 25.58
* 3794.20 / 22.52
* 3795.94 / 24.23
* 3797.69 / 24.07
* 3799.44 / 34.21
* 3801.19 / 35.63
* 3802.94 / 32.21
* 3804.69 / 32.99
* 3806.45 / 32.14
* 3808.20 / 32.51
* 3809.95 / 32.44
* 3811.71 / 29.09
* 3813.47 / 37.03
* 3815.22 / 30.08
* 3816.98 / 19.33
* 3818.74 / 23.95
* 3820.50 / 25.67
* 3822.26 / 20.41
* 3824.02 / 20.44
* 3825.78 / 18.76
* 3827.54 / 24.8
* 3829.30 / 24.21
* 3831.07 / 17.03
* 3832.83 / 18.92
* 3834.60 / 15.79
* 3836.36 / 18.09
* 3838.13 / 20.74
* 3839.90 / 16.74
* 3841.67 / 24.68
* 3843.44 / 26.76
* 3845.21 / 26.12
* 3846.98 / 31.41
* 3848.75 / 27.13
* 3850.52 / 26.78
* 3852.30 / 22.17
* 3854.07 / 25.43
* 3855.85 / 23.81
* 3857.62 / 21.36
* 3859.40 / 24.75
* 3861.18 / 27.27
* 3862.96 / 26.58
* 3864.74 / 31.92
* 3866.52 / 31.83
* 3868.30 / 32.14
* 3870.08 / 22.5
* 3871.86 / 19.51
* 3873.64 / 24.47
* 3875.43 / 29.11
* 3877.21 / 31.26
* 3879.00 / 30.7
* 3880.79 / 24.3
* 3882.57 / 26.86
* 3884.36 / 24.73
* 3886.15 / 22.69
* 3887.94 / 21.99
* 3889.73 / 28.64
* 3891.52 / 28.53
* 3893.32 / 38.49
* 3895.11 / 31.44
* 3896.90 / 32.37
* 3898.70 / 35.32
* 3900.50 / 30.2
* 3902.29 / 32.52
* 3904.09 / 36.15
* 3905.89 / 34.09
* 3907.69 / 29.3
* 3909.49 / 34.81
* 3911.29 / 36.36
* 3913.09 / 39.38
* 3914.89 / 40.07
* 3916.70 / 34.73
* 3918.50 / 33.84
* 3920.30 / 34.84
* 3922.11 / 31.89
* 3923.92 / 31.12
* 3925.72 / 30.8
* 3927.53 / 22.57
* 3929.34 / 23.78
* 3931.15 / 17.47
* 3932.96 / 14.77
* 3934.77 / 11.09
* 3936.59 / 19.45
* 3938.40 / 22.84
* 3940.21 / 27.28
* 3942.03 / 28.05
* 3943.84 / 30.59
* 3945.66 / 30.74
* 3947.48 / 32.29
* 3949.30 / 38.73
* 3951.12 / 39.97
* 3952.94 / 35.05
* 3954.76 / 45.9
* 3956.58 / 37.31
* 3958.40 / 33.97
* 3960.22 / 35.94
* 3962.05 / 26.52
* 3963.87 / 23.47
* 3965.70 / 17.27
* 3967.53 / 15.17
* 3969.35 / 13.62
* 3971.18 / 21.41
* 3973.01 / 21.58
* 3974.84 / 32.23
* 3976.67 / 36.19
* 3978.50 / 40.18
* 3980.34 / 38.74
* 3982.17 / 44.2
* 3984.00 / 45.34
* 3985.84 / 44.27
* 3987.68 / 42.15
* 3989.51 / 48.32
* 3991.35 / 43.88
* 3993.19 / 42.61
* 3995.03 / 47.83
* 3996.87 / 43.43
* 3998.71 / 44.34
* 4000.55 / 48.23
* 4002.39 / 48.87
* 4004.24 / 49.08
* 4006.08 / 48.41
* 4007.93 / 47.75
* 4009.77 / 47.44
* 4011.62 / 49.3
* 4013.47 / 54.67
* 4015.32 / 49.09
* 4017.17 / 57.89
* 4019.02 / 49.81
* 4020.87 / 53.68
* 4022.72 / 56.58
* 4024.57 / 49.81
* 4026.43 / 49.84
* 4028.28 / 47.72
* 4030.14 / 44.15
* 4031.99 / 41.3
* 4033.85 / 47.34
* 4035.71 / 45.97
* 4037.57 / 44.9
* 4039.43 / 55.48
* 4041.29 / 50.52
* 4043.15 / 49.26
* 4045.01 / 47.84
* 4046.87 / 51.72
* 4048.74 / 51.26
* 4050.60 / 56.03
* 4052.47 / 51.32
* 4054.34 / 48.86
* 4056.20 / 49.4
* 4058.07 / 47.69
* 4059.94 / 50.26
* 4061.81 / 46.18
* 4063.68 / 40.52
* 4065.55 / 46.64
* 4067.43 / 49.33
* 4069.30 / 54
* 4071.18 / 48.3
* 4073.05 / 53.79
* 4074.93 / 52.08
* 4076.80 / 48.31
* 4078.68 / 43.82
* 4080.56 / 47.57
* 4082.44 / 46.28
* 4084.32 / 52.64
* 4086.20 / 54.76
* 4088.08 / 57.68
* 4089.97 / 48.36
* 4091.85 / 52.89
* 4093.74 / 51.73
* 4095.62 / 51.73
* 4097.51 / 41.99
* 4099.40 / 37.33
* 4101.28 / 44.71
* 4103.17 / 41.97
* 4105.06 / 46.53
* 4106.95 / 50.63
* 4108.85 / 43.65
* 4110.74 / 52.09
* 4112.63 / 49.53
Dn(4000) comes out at 1.9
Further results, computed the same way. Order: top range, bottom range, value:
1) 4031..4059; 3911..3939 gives 1.89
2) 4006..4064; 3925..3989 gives 1.72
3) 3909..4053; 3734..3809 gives 1.49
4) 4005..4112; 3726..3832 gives 2.01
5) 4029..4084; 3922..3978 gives 1.87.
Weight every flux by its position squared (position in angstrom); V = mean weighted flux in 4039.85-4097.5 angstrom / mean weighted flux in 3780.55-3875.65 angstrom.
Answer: 2.12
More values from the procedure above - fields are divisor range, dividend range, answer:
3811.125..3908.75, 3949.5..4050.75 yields 1.75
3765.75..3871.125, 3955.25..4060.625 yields 1.75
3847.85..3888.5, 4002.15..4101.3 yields 2.08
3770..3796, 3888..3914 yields 1.10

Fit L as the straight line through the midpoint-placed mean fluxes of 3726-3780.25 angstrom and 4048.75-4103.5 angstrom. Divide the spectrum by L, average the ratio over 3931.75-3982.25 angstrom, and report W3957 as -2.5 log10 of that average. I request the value 0.39 mag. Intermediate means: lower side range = 27.8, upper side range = 49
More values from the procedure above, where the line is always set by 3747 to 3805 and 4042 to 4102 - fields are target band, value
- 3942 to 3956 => 0.16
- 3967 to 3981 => 0.49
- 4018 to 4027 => -0.13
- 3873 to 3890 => 0.37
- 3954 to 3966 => 0.29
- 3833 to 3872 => 0.39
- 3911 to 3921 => 0.08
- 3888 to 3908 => 0.19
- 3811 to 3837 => 0.41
